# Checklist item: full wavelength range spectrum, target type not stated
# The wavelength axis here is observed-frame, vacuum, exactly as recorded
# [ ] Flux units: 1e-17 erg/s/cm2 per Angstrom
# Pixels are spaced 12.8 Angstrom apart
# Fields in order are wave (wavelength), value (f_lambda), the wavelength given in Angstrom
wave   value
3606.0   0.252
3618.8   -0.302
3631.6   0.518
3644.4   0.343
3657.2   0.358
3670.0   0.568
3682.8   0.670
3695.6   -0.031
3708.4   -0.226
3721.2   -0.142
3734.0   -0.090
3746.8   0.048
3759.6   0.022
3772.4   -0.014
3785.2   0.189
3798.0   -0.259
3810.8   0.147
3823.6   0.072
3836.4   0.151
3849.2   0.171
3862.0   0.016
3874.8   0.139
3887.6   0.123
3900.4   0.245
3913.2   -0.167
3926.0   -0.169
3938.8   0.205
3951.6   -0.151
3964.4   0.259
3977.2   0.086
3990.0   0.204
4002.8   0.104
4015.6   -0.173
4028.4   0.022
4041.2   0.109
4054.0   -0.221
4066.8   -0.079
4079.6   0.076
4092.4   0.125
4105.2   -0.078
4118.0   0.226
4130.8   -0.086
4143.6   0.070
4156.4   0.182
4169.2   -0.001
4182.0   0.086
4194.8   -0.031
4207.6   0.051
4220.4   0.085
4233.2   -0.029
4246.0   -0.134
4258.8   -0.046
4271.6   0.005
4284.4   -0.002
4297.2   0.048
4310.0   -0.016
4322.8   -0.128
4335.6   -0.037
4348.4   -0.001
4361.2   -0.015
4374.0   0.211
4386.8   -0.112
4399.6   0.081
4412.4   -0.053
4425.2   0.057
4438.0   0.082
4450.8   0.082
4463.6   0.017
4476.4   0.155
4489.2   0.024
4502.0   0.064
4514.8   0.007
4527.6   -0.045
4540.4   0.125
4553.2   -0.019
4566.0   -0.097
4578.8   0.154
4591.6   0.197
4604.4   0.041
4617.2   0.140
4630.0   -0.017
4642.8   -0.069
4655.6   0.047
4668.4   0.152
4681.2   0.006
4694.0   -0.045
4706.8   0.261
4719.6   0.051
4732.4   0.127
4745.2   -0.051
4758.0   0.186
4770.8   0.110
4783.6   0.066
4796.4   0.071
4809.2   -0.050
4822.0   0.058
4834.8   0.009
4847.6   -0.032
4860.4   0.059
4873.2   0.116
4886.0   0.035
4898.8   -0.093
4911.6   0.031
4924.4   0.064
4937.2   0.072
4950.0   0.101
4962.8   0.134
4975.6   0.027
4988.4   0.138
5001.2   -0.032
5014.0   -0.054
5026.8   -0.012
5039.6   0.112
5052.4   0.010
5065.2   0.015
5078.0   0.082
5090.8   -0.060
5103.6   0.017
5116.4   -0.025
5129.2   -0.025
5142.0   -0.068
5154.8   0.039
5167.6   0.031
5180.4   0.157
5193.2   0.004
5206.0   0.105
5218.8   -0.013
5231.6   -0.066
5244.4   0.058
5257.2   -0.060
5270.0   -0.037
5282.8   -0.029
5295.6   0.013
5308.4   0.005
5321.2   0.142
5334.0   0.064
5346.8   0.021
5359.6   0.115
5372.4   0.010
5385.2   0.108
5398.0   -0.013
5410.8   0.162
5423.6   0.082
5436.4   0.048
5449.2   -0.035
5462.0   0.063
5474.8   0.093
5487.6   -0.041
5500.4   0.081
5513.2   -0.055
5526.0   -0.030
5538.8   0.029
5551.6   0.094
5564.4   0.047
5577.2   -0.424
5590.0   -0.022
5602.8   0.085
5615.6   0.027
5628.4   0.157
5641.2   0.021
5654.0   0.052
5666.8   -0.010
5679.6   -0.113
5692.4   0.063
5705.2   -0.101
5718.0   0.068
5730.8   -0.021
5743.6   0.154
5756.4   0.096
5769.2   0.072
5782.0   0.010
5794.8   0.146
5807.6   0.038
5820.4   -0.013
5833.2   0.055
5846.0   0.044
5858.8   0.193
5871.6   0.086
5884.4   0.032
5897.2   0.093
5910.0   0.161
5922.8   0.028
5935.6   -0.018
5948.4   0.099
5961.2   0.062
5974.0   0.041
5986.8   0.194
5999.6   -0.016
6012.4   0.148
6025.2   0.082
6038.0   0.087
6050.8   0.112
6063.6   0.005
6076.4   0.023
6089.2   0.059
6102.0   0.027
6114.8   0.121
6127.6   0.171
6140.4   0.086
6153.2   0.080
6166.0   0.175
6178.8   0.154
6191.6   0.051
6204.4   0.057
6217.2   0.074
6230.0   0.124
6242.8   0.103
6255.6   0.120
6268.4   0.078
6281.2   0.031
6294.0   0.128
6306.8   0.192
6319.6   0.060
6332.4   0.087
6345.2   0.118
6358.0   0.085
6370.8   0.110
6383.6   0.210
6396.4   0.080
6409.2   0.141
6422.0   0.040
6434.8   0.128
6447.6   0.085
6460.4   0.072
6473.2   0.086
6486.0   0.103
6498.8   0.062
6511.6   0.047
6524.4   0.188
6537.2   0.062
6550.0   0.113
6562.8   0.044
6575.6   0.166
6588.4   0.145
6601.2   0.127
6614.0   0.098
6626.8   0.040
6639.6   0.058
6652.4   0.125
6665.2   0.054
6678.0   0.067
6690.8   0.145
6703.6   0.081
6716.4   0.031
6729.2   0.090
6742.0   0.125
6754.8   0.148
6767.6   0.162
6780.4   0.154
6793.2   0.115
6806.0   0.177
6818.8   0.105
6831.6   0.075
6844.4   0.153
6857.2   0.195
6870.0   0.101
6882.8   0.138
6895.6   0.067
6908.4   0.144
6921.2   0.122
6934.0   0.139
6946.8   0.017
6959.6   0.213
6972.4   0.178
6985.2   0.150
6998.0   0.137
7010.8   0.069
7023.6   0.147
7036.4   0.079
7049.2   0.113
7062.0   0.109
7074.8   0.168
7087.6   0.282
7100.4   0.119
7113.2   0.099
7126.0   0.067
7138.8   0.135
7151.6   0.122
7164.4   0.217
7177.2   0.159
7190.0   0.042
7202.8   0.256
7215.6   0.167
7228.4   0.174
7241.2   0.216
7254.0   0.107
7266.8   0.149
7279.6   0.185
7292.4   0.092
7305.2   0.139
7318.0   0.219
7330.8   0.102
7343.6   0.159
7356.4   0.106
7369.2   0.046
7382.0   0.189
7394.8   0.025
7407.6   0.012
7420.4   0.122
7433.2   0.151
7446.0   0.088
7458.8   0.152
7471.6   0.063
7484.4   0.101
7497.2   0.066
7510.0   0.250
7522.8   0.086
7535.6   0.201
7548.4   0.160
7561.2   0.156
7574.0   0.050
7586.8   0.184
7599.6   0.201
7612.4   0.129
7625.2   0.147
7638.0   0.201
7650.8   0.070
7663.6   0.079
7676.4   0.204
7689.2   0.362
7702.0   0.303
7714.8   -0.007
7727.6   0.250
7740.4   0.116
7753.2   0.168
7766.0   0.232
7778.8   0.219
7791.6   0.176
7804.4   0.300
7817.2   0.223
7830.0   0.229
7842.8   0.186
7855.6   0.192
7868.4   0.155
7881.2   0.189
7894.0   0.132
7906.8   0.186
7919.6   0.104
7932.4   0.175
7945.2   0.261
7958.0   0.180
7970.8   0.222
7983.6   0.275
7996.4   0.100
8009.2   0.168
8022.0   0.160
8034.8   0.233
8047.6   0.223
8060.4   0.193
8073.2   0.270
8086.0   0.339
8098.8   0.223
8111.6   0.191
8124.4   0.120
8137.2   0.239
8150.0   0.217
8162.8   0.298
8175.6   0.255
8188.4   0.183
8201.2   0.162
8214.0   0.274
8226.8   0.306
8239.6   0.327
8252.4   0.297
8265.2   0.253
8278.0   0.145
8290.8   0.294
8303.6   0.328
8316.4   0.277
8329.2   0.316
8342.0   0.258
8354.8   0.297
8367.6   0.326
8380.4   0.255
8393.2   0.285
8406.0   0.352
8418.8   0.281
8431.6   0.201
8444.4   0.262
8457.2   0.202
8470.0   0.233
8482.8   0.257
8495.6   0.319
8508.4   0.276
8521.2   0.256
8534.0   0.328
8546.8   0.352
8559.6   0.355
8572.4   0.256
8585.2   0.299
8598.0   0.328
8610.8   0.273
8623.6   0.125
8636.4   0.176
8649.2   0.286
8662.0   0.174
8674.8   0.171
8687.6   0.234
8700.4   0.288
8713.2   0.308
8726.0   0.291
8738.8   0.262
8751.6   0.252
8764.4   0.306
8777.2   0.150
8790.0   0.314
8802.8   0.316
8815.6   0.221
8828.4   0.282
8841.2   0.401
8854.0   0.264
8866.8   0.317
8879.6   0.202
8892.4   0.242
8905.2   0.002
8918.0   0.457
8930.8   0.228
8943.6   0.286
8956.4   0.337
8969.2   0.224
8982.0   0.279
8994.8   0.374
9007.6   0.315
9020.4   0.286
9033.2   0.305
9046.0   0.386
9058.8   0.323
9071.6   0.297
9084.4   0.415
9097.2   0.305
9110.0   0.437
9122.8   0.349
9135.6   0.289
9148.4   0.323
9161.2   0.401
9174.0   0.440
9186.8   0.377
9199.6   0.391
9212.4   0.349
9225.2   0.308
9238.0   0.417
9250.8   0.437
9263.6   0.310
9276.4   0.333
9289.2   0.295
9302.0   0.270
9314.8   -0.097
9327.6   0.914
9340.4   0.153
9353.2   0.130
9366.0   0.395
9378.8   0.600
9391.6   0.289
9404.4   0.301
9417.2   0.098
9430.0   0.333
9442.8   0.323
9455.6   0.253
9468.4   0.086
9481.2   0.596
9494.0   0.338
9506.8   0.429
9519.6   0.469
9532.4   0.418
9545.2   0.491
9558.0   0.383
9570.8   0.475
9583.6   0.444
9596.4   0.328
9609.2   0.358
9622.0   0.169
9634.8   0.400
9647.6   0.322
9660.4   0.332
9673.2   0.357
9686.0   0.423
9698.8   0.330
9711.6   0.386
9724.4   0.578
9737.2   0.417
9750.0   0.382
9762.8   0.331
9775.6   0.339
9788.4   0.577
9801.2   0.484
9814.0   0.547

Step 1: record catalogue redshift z 1.063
